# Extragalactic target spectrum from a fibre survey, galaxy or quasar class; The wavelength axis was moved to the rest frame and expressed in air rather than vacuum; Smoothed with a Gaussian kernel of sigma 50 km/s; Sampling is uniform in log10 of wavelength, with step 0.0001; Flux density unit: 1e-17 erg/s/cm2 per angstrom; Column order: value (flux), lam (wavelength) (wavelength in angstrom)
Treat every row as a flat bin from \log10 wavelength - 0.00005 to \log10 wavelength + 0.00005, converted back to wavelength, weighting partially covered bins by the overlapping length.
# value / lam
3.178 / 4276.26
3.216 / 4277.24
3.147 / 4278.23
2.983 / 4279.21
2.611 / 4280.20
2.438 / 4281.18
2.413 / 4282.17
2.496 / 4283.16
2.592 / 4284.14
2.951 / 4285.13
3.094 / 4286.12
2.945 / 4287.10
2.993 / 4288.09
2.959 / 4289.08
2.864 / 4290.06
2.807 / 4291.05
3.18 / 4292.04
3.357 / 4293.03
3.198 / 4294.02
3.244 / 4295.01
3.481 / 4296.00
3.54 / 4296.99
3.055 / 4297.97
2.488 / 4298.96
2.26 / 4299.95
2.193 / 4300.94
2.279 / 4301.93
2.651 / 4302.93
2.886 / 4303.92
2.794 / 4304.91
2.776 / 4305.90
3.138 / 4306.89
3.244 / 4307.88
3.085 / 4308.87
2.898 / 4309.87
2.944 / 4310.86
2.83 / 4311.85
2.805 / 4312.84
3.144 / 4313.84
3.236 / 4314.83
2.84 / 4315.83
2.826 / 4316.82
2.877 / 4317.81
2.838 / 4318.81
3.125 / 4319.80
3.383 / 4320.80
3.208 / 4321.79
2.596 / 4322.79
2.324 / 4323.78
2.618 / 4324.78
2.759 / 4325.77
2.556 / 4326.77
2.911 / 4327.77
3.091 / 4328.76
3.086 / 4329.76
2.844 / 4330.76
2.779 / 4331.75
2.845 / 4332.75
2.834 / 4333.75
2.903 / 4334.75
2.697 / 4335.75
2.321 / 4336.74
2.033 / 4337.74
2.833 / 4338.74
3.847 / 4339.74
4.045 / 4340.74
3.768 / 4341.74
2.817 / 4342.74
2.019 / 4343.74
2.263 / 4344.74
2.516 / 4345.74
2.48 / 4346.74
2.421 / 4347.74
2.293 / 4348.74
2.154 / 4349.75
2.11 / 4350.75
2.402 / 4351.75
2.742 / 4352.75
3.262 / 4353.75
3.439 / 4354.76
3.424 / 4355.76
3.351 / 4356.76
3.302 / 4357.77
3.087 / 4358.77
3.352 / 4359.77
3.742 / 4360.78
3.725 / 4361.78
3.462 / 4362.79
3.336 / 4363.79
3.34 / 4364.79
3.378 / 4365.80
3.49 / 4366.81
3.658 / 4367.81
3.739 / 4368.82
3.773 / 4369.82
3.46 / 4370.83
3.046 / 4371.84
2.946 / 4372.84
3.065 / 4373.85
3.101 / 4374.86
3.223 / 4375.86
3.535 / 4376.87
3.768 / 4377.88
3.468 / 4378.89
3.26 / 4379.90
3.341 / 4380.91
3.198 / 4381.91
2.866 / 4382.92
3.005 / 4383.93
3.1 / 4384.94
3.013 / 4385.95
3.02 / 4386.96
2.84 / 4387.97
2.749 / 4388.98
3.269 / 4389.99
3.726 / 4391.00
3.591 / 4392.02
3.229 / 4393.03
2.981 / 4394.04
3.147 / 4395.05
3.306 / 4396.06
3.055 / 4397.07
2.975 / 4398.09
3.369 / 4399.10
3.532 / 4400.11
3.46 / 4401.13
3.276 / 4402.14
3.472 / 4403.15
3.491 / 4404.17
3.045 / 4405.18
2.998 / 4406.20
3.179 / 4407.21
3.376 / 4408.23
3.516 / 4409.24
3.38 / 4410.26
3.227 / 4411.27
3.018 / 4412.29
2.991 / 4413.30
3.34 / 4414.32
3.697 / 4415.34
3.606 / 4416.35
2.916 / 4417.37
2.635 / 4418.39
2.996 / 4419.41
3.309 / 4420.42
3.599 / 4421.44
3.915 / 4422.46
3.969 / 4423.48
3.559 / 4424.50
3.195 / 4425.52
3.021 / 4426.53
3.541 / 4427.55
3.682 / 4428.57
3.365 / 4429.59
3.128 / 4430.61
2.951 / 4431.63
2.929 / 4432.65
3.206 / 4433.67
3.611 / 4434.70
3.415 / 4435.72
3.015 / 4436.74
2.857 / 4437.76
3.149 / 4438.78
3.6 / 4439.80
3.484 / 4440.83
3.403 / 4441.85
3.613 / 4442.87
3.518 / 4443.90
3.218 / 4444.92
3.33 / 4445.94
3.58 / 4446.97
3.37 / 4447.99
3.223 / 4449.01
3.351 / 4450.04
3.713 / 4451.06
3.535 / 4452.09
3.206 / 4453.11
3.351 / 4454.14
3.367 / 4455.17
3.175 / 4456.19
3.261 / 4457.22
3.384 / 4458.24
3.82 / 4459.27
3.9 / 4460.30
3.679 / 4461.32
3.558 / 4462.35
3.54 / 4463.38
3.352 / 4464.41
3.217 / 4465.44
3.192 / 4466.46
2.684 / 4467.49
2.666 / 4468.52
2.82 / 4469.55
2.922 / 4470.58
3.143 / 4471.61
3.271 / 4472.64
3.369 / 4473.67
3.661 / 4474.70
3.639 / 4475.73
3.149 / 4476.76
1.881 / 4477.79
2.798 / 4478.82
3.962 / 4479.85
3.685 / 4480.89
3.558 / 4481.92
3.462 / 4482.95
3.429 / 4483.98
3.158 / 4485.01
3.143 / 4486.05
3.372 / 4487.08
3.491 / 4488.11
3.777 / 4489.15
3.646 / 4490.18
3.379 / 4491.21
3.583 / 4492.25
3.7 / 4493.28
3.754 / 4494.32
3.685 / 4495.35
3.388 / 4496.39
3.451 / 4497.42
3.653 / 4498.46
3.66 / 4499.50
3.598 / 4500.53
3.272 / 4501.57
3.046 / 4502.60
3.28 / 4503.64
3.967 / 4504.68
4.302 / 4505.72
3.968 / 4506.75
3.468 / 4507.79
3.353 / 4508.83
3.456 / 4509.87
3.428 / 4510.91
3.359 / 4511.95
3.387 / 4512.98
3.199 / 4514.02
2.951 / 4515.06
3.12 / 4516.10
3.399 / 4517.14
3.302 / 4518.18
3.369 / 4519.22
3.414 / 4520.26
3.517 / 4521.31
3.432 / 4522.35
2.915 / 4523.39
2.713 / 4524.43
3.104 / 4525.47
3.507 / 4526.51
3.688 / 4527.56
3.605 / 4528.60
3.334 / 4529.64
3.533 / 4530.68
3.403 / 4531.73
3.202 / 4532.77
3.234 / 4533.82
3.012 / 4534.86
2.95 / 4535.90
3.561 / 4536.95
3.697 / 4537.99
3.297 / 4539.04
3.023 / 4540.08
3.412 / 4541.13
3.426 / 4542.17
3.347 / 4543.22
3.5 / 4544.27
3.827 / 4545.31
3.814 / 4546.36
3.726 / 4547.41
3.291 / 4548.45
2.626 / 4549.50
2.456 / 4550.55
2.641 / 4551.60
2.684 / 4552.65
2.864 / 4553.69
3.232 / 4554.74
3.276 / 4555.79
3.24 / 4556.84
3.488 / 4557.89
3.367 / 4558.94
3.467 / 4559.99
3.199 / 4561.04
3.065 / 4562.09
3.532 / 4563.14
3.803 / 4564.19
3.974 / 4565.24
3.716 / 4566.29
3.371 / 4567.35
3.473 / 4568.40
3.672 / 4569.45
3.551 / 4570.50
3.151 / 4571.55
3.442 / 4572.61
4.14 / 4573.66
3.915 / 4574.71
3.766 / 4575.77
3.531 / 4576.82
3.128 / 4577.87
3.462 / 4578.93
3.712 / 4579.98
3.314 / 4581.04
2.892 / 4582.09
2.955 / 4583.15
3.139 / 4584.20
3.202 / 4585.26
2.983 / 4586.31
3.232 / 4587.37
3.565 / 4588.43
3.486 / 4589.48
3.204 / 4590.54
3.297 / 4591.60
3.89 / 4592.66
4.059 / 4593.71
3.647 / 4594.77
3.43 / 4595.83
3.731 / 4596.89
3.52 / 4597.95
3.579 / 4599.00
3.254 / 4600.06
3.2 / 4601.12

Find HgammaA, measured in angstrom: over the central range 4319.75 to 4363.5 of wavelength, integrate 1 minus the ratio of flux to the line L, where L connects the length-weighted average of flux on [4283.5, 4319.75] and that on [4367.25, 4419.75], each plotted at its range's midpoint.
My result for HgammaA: 2.34 angstrom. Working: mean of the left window 2.93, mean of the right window 3.25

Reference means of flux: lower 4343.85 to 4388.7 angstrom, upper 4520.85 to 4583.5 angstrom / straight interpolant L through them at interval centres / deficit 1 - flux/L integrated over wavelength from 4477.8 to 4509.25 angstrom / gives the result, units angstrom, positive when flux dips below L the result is -2.2 angstrom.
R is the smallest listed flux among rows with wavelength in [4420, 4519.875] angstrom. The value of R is 1.881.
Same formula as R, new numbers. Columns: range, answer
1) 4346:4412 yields 2.11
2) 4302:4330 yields 2.324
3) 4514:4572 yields 2.456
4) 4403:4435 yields 2.635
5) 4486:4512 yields 3.046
